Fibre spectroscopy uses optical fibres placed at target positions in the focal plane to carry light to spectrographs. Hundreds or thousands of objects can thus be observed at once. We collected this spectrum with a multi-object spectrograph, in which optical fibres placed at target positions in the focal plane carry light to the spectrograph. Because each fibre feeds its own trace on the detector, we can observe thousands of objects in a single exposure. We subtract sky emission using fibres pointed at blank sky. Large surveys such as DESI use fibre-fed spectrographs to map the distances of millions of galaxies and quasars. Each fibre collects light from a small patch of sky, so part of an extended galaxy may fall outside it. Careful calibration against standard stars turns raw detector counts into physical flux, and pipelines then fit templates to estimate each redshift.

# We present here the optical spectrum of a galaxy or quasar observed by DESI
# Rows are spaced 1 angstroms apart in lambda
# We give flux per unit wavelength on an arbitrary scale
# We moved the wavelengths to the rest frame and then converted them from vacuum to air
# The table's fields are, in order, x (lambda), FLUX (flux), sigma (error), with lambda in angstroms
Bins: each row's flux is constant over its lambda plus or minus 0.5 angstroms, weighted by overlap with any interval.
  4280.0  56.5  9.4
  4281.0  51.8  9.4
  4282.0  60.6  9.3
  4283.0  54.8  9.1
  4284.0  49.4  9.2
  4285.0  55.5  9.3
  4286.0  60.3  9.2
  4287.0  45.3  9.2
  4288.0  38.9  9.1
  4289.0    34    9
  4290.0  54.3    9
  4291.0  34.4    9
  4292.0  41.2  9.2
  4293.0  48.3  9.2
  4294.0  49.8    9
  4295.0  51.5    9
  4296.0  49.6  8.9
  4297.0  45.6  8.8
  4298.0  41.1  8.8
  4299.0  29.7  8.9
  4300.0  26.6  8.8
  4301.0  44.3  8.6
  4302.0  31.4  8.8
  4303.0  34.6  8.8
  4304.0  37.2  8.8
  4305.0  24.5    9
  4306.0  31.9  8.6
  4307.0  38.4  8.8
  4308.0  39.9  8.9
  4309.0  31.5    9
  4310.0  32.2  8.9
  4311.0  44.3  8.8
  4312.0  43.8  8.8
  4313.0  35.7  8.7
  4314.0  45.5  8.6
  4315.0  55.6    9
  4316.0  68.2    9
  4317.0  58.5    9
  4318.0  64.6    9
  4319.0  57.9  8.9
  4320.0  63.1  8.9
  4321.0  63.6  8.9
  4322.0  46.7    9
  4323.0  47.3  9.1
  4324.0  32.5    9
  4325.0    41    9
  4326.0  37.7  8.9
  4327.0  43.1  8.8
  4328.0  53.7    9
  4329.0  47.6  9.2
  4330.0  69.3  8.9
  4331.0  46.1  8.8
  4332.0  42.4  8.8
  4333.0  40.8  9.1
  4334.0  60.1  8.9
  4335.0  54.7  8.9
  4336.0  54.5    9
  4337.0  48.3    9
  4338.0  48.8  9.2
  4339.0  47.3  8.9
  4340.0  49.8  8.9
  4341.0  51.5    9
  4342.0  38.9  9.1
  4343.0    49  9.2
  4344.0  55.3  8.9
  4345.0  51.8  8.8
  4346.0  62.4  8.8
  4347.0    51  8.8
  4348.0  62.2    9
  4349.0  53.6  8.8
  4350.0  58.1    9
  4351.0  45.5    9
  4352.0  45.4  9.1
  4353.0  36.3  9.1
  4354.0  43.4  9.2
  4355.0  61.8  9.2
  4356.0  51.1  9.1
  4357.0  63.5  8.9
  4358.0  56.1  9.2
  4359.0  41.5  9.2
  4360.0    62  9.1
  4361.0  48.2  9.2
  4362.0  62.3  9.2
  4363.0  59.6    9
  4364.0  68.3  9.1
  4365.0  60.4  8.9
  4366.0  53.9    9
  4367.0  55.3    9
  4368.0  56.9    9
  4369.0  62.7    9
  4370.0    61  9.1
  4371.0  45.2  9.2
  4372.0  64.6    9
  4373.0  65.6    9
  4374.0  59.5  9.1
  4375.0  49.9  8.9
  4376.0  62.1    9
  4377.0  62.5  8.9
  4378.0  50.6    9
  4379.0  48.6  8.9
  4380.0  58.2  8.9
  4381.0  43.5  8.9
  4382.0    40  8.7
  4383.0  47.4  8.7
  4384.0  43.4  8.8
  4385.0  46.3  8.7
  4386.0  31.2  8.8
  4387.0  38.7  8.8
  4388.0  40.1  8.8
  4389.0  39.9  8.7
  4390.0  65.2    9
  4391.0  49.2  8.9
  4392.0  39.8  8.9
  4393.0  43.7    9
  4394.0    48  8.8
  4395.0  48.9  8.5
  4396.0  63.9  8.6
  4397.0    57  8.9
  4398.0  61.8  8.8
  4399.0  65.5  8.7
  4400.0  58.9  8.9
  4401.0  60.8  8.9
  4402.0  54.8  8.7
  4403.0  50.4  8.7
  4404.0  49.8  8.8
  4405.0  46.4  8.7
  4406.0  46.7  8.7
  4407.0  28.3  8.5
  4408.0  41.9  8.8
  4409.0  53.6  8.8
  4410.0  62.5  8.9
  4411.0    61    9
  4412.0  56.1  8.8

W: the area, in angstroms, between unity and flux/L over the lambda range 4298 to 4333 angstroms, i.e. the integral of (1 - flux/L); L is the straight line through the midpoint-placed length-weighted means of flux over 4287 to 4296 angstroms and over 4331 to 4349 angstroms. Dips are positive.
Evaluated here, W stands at 2.6 angstroms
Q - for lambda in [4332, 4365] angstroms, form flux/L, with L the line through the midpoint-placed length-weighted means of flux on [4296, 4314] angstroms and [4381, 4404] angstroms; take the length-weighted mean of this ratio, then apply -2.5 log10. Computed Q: -0.21 mag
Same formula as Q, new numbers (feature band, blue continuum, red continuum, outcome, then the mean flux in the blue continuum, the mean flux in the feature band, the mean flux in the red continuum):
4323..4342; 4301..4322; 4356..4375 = 0.046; 45.1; 48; 57.7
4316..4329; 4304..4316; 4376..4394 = -0.250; 39.7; 51.4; 46.9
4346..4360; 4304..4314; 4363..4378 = 0.003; 36.4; 52.3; 58.9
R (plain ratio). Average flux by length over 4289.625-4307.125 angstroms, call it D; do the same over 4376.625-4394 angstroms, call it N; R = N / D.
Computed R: 1.17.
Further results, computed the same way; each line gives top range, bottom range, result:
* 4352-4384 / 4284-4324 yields 1.22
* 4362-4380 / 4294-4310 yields 1.55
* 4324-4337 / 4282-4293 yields 1.02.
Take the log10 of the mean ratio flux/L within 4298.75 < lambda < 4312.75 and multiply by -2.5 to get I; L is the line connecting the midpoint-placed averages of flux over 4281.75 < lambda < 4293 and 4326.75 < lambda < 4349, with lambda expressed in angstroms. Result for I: 0.364 mag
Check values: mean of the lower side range 47.8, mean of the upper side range 51.4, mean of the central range 35.1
